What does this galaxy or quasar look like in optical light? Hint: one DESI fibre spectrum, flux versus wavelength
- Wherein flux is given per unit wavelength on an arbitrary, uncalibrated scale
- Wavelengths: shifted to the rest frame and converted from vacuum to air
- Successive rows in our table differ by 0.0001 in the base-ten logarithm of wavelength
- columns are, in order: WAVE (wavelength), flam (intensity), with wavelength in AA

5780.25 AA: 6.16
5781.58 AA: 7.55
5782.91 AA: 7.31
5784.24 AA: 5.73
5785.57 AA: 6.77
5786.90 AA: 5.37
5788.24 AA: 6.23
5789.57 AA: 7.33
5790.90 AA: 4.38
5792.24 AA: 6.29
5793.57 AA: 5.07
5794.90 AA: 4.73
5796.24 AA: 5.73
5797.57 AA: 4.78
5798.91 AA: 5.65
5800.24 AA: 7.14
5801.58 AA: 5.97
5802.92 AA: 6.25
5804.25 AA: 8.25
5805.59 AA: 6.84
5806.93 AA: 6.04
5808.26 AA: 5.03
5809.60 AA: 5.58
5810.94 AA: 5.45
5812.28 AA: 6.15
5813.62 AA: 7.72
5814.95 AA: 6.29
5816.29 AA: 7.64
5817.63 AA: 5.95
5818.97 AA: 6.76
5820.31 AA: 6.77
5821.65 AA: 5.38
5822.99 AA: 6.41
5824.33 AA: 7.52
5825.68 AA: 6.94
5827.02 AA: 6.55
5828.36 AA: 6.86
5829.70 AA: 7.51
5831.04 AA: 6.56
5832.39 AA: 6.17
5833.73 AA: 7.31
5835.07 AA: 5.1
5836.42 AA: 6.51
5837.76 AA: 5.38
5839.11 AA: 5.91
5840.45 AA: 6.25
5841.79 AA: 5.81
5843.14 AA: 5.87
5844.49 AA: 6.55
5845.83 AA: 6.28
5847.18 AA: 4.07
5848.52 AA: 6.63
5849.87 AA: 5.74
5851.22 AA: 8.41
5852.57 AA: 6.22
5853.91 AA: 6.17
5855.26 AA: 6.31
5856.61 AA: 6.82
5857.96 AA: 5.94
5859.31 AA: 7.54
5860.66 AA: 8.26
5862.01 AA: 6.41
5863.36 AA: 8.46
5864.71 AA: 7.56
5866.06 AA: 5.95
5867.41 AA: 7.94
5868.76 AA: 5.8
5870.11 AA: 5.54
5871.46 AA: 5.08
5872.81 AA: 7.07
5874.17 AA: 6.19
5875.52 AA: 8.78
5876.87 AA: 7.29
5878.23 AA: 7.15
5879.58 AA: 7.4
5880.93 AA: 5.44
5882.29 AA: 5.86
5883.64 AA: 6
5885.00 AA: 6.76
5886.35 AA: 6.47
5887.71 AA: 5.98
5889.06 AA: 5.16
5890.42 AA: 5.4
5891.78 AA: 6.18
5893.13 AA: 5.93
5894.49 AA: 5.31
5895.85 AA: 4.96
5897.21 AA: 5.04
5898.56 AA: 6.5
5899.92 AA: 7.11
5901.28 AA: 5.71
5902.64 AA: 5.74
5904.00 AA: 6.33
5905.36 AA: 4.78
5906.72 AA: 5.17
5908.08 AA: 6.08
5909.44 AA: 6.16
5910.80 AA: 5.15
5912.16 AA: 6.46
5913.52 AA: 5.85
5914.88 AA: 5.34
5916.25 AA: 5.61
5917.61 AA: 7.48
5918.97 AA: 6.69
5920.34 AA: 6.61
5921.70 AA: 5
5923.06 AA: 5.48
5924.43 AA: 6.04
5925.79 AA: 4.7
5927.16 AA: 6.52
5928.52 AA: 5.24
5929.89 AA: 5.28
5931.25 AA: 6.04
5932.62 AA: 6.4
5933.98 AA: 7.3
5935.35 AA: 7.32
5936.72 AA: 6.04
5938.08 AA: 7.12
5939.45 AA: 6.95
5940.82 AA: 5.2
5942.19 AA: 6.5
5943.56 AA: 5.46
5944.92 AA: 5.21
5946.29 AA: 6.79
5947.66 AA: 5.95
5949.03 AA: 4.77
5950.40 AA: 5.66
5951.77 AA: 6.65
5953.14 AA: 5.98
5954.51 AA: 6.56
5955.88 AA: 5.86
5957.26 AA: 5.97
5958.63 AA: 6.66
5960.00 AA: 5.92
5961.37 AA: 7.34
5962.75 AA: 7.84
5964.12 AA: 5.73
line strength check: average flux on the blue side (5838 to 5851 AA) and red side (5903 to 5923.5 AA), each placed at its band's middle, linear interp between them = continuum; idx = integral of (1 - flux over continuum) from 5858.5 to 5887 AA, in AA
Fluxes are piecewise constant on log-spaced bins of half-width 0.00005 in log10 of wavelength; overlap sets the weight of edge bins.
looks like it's -4.2 AA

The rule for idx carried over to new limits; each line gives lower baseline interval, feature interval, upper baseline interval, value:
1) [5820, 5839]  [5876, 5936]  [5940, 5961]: 1.3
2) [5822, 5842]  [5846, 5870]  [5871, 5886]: -0.4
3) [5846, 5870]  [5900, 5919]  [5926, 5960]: 1.3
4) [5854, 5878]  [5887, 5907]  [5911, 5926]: 2.0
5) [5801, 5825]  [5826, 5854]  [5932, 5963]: 0.6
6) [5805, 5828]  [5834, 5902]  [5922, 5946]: -0.8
